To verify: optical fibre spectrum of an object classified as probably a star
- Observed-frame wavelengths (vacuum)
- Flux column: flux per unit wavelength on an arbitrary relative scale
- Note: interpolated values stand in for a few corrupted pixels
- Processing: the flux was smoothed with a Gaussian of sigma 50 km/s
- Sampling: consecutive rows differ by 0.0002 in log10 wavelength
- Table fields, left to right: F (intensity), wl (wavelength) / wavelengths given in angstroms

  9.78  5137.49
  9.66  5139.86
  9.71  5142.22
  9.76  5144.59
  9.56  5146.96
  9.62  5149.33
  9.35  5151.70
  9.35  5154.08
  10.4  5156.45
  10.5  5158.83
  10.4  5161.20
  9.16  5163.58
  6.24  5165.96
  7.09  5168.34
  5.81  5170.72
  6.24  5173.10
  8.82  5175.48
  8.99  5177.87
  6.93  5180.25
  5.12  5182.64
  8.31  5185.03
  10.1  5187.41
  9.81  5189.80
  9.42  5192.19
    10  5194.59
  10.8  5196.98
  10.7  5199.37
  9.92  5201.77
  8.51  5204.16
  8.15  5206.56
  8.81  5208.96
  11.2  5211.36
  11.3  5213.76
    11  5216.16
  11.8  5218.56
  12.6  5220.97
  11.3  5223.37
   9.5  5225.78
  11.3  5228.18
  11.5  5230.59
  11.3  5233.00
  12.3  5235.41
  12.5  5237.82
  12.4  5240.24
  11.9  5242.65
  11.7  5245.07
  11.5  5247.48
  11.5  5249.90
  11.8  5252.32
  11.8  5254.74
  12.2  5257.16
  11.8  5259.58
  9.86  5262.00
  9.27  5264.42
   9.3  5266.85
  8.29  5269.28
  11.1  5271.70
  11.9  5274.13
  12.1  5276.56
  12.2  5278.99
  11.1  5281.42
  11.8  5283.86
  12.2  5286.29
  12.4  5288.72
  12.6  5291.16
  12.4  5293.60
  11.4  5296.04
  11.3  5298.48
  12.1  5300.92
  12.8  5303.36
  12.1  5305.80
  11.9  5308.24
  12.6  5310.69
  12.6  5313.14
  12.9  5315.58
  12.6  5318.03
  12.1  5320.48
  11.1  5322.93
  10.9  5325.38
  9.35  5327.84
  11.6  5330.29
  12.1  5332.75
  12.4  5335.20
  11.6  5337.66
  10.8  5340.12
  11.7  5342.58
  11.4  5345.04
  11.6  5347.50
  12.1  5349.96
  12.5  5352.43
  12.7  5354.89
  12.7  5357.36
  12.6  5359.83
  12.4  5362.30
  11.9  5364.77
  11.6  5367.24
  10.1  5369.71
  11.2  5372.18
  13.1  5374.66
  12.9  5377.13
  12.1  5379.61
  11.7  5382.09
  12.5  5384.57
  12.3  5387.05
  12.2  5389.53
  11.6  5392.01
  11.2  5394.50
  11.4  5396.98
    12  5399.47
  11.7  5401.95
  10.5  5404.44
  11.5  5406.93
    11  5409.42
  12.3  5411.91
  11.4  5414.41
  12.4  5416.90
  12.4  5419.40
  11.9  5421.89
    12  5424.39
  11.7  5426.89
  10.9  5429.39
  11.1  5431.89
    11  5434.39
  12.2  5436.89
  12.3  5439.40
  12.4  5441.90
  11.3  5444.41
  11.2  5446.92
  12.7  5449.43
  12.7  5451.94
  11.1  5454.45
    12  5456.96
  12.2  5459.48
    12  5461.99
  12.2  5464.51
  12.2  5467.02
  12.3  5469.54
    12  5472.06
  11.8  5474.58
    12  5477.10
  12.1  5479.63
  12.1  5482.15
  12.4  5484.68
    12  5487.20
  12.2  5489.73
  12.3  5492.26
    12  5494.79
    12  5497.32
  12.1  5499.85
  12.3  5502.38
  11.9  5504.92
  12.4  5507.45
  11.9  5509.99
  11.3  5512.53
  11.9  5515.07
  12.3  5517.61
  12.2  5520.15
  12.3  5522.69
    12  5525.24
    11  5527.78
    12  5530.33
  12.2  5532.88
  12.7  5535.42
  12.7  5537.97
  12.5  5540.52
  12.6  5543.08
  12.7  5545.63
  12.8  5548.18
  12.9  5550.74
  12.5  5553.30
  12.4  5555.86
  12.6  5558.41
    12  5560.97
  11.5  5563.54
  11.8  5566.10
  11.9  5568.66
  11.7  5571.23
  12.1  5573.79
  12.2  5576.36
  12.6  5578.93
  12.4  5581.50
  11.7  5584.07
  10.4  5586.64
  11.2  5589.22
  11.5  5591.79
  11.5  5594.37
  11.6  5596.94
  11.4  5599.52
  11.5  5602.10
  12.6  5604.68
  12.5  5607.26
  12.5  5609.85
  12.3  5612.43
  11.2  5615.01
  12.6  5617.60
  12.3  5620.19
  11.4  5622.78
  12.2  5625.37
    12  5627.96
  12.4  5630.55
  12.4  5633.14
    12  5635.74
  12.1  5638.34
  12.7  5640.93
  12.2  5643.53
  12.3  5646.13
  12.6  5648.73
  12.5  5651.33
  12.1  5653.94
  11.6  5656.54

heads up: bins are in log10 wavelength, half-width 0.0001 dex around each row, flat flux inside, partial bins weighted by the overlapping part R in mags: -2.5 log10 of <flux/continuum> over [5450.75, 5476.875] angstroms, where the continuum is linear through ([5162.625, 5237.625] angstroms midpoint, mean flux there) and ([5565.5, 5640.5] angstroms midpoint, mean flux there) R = -0.09 mag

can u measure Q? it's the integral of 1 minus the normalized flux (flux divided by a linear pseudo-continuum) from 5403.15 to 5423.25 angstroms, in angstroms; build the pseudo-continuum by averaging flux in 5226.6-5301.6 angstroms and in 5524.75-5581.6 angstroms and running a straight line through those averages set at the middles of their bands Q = 0.4 angstroms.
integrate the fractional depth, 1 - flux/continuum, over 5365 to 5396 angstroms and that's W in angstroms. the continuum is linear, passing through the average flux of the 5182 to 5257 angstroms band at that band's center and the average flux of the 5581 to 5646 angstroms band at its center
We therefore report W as -1.82 angstroms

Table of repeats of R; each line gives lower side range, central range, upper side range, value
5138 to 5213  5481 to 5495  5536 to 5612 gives -0.07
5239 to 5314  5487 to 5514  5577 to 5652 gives -0.01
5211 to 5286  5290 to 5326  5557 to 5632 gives -0.06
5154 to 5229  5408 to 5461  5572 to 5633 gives -0.09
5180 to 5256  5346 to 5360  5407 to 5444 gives -0.09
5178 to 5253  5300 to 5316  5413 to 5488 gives -0.13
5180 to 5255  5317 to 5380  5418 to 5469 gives -0.05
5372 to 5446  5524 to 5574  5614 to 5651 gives -0.02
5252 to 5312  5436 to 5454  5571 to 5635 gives -0.03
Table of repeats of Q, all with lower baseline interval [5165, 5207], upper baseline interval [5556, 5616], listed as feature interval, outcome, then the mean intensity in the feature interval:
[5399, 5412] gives -1.38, 11.4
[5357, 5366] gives -2.22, 12.4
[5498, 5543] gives -3.22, 12.1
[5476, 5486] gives -1.08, 12.1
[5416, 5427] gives -1.75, 12.1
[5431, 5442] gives -1.23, 11.8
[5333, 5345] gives -2.36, 11.6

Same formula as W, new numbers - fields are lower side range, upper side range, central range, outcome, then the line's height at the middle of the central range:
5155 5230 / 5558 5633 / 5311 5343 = -4.6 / 10.2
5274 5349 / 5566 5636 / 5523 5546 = -0.7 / 11.9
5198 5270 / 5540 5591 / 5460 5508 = -1.2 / 11.8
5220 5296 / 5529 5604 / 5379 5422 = -0.1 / 11.7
